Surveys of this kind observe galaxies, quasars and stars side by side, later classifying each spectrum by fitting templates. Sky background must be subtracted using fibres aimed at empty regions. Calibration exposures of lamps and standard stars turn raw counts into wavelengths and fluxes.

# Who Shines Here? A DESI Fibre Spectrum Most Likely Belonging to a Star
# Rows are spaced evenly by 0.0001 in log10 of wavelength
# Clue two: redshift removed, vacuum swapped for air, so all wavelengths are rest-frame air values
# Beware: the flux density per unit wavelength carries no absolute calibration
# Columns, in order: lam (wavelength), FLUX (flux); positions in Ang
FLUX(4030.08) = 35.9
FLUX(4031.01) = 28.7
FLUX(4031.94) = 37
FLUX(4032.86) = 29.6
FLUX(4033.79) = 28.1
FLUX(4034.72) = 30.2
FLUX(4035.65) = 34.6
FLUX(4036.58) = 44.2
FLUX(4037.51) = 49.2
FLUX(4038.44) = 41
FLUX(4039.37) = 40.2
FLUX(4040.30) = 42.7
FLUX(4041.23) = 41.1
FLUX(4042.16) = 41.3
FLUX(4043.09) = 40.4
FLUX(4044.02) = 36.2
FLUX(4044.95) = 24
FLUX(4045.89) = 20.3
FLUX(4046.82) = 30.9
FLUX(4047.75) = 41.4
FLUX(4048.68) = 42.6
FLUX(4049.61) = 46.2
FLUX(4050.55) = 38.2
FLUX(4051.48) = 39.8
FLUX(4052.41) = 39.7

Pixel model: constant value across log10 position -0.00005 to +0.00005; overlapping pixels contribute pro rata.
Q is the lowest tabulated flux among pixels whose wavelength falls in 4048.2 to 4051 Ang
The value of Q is 38.2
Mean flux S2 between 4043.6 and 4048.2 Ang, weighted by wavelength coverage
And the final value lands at 30.4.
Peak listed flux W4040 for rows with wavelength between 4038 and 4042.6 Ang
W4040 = 42.7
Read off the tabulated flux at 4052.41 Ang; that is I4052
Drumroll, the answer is 39.7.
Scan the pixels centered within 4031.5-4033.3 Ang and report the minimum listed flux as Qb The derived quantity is 29.6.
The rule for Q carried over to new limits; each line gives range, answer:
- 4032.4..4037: 28.1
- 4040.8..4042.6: 41.1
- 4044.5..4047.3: 20.3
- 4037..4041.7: 40.2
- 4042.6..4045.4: 24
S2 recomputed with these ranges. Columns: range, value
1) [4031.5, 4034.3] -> 31.6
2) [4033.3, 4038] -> 37.2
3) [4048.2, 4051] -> 42.3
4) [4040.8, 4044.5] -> 39.7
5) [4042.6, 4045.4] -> 33.7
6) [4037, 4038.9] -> 45.1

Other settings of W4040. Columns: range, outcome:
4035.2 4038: 49.2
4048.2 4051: 46.2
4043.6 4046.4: 36.2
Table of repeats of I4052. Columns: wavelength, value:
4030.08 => 35.9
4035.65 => 34.6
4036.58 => 44.2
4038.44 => 41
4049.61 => 46.2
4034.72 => 30.2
